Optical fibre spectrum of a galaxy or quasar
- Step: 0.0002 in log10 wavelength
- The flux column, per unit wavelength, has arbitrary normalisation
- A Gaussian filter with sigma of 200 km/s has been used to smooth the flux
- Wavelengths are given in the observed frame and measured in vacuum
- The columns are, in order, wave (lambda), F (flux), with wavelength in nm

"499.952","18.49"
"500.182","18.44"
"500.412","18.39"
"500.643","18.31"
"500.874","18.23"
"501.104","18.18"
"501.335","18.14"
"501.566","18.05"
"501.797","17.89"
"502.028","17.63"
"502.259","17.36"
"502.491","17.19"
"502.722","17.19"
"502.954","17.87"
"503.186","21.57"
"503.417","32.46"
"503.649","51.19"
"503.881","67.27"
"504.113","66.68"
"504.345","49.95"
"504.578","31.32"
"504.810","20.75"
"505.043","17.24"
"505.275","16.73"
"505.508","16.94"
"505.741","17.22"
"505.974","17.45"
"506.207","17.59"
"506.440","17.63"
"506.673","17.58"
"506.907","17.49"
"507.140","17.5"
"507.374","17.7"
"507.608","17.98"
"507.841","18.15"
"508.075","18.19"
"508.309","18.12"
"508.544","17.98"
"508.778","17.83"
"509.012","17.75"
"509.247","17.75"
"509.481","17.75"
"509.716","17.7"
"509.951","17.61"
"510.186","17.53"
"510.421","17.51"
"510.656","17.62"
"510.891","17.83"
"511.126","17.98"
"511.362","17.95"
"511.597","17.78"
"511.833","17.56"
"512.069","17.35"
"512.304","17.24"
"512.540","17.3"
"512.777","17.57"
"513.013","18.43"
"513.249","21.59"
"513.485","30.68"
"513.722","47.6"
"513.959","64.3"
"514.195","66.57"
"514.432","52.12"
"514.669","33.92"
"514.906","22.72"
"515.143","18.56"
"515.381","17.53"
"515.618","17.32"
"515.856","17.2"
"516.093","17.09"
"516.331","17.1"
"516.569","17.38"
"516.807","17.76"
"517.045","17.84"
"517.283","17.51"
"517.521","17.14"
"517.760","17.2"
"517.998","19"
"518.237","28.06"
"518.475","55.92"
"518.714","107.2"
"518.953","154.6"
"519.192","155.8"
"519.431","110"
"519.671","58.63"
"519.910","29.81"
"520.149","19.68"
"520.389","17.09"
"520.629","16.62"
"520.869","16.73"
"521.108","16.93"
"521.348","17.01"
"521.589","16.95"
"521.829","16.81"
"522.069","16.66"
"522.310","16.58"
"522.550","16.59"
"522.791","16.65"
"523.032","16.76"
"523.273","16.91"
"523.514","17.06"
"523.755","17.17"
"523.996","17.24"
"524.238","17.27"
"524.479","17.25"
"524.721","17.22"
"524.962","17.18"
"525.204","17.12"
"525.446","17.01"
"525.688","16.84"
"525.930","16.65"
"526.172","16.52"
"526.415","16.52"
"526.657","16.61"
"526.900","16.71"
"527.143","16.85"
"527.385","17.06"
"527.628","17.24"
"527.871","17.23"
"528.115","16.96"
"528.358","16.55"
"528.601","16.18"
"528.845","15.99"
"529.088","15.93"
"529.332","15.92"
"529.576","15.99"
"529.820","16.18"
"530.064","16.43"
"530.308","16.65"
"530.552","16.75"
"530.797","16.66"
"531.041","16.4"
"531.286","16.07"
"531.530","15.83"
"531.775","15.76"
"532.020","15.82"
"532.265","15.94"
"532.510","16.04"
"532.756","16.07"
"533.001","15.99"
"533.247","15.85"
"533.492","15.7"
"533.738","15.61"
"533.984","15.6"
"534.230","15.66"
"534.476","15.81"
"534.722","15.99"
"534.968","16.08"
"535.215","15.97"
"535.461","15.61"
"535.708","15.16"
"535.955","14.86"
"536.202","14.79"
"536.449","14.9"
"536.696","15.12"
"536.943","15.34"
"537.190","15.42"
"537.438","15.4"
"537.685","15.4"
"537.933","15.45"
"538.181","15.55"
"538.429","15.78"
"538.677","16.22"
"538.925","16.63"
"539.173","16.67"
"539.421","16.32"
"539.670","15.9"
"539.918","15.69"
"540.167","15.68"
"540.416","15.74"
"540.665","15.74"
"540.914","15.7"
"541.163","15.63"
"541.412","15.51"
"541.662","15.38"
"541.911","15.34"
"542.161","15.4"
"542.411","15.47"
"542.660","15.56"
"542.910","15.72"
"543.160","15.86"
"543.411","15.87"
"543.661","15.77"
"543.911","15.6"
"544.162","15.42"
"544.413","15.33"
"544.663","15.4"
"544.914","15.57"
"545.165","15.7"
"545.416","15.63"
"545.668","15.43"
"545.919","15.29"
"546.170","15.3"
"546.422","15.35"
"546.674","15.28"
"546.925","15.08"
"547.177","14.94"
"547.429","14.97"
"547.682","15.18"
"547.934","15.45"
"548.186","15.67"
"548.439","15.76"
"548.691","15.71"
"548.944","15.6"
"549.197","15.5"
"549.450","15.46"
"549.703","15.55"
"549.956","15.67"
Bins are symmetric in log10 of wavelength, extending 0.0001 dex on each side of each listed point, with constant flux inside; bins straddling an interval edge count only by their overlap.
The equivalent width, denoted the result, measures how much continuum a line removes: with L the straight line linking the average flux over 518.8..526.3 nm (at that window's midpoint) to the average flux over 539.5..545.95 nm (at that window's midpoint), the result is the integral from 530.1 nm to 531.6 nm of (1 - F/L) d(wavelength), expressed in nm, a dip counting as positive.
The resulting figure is 0.50 nm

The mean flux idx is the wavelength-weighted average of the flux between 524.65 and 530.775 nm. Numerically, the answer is 16.6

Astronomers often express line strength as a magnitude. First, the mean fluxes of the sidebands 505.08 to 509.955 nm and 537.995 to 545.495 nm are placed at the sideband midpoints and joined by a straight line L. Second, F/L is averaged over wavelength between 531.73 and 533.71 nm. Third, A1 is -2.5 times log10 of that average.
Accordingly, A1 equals 0.02 mag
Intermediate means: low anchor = 17.6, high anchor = 15.7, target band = 15.9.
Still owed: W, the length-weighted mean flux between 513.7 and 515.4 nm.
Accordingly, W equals 41.3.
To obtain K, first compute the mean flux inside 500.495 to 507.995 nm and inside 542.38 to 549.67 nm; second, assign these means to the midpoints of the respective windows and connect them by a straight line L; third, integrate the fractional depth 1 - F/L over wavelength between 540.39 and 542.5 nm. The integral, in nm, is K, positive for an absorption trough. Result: 0.11 nm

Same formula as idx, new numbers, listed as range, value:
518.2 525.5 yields 35.4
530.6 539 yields 15.7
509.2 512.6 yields 17.6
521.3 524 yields 16.8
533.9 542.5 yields 15.6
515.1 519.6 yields 44.9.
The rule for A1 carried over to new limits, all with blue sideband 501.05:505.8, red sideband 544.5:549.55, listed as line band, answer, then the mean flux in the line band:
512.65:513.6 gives 0.124 mag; 22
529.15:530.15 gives 0.244 mag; 16.1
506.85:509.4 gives 0.409 mag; 17.9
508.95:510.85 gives 0.402 mag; 17.7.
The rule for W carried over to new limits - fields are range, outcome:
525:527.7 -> 16.8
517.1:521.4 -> 48.6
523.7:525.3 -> 17.2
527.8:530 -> 16.3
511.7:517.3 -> 26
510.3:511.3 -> 17.7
